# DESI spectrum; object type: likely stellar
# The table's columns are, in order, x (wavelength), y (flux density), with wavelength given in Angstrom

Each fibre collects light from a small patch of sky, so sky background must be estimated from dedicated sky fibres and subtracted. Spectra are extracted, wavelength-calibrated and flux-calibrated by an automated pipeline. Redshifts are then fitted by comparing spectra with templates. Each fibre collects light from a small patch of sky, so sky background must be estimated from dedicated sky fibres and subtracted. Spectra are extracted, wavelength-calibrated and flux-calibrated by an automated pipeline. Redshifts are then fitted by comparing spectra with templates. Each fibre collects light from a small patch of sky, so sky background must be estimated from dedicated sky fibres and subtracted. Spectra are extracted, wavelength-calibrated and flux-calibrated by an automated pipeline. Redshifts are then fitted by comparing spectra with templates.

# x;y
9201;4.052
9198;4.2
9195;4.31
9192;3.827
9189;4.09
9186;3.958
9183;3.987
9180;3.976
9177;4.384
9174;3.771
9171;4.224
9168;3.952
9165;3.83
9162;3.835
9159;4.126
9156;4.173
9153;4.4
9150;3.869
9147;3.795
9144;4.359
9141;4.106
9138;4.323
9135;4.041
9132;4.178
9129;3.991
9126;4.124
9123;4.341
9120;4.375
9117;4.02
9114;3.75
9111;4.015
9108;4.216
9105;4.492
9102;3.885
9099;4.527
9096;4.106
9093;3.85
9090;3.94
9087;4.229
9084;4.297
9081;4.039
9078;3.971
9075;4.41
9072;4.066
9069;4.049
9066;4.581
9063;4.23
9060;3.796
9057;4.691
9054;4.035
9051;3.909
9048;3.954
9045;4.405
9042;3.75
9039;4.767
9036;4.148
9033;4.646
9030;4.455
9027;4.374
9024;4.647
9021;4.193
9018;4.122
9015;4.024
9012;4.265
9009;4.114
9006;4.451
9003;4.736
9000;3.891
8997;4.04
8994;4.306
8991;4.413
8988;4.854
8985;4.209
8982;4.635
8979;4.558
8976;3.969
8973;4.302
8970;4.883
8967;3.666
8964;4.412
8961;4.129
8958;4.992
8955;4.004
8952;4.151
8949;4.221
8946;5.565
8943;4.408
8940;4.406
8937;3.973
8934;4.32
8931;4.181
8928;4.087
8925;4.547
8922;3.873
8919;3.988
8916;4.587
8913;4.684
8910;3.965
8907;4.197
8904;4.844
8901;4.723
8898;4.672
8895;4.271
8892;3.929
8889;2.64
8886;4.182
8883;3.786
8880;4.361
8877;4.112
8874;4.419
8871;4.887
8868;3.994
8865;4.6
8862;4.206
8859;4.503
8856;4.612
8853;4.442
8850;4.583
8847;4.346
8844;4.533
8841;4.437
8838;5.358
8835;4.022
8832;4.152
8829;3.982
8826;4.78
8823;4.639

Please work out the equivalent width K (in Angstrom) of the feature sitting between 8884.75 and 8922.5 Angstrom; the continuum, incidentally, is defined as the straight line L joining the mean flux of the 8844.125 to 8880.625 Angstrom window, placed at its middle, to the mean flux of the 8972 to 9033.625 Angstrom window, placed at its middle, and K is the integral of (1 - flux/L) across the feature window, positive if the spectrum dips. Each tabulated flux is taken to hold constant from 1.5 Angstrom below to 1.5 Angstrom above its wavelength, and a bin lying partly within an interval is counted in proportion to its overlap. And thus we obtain 1.7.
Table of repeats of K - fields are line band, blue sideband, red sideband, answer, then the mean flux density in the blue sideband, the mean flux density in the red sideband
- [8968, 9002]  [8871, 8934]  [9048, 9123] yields -1.4 Angstrom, 4.22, 4.15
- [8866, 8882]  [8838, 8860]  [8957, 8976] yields 0.6 Angstrom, 4.55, 4.35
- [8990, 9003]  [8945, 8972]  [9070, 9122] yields 0.4 Angstrom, 4.42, 4.13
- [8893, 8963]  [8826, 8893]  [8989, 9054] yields -1.6 Angstrom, 4.29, 4.27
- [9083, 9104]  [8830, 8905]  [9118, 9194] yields 0.1 Angstrom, 4.34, 4.08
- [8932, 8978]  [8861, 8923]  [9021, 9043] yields -0.5 Angstrom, 4.24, 4.4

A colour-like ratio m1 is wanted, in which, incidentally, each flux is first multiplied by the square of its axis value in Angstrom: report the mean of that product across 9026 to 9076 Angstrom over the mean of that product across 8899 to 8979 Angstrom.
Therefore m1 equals 1.0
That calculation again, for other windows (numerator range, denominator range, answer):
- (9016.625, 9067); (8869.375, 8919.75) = 1.04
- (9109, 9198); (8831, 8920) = 1.00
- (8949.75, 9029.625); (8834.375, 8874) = 0.99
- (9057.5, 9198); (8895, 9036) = 0.98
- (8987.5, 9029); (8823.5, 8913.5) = 1.02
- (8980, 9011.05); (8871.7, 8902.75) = 1.08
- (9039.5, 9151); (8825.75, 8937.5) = 1.01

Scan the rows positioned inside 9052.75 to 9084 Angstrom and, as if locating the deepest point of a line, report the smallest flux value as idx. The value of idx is 3.796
